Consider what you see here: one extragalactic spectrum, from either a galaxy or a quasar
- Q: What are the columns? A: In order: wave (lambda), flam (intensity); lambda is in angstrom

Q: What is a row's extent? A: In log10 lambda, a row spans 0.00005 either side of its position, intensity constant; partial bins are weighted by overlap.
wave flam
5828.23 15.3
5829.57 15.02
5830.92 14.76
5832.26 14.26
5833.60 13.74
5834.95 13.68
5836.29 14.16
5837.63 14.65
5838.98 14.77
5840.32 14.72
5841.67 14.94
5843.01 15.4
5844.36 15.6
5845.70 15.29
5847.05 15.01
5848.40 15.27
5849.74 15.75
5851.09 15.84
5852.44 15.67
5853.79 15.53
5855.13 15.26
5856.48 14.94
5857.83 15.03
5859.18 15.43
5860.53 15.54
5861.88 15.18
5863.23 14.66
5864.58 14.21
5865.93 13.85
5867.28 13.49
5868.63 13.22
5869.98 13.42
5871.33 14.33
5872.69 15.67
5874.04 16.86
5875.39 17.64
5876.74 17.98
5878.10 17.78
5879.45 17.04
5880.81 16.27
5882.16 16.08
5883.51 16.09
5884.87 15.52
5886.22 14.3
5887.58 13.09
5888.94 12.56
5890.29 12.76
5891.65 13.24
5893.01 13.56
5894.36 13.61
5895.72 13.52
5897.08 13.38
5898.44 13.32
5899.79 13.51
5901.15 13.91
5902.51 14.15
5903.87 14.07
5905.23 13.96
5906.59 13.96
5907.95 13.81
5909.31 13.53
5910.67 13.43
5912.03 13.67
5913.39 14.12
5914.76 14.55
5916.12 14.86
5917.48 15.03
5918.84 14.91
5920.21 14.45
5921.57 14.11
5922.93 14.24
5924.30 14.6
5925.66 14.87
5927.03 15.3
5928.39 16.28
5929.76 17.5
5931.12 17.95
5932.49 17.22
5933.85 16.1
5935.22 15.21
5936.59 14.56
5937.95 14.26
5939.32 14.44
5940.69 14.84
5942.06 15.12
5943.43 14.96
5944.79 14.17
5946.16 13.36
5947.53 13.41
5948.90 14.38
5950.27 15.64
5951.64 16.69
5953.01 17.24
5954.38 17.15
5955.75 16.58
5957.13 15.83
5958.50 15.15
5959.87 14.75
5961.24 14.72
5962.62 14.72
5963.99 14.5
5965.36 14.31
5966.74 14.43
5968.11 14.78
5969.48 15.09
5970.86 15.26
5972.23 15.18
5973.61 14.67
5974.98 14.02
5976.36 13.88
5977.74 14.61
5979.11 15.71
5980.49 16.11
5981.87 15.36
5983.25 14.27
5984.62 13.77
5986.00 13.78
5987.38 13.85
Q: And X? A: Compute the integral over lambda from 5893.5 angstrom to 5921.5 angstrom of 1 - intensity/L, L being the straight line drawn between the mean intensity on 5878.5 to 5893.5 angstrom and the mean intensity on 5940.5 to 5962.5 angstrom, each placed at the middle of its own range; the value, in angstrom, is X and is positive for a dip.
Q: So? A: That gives 1.6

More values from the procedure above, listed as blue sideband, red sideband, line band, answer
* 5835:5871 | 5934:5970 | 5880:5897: 0.8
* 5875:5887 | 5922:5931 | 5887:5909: 3.6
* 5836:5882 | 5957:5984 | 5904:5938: 0.4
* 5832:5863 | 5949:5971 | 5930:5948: 0.2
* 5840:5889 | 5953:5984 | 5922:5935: -0.7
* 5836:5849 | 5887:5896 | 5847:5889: -3.8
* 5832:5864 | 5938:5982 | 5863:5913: 1.8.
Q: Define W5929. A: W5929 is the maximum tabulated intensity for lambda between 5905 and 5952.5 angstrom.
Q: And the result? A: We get 17.95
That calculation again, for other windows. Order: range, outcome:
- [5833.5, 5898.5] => 17.98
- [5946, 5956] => 17.24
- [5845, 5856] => 15.84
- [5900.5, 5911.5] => 14.15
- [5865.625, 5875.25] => 16.86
